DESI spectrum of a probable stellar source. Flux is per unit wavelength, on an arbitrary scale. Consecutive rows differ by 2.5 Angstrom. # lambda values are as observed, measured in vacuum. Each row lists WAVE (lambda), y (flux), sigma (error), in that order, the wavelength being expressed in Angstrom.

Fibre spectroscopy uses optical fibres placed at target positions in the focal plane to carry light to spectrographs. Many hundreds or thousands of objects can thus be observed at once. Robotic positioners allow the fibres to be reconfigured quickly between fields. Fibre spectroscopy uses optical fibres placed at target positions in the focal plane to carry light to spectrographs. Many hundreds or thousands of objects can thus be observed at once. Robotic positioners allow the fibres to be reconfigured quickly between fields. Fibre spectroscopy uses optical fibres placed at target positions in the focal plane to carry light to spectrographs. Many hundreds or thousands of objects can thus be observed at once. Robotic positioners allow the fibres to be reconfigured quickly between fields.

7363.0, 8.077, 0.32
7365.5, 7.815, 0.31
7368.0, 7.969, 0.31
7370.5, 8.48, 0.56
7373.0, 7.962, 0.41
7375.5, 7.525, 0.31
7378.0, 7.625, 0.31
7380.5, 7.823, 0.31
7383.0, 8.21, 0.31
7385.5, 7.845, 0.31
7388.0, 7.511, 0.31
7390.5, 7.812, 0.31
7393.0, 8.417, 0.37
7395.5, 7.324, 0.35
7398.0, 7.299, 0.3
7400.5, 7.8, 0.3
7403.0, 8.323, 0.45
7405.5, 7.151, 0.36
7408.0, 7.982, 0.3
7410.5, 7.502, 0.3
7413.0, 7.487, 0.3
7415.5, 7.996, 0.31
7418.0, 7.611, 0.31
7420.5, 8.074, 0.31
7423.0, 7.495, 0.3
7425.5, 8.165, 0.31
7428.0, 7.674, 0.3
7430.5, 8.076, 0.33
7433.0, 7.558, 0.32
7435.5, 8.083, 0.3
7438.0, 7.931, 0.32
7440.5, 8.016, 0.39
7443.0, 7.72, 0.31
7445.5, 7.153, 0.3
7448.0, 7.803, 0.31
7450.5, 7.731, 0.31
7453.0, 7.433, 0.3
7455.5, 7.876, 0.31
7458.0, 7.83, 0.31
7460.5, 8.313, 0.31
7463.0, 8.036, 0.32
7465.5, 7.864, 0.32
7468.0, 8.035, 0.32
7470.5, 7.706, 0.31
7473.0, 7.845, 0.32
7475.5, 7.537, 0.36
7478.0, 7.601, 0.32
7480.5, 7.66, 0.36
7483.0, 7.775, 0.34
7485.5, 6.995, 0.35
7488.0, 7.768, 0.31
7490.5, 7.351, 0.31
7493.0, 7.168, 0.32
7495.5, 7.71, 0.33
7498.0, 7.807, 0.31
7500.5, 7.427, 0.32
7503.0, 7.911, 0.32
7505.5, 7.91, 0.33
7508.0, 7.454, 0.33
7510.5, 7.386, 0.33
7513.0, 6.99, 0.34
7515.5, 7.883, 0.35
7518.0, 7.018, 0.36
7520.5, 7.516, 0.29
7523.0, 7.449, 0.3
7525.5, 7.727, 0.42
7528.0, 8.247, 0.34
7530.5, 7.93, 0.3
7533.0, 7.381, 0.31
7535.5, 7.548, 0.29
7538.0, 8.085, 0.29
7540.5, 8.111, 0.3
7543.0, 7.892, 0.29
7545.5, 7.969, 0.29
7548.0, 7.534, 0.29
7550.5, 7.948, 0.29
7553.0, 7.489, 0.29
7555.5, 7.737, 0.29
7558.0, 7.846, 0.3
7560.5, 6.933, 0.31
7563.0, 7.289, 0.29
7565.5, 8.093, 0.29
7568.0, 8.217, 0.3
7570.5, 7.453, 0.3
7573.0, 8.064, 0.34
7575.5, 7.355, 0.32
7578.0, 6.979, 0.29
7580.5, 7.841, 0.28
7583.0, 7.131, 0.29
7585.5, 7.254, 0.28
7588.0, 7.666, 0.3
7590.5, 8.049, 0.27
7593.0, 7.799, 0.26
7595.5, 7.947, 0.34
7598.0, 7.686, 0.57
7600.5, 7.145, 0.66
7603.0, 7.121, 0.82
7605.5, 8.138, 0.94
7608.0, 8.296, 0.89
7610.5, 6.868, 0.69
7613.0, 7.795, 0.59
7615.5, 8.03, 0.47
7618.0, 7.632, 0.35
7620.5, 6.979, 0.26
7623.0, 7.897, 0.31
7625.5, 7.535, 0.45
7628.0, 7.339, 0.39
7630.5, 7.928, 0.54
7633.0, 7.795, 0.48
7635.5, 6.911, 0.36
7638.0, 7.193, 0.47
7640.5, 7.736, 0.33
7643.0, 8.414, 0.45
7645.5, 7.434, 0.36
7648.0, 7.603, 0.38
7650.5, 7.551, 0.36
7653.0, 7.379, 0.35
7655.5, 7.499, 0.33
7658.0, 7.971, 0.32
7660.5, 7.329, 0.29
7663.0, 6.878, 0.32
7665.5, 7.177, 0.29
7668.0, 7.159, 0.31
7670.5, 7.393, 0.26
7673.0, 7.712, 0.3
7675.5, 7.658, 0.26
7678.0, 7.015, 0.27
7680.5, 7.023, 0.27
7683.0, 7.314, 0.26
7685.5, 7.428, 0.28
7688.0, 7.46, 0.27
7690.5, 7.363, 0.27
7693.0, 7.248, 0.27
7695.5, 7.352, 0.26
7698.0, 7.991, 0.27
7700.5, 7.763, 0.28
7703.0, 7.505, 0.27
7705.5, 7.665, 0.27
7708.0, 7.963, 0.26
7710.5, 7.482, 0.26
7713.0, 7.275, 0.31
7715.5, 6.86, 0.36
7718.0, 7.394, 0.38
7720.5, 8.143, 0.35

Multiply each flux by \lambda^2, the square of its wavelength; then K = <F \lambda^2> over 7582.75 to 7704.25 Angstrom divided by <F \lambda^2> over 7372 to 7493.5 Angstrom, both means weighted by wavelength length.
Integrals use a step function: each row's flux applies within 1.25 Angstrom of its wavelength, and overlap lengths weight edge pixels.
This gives 1.03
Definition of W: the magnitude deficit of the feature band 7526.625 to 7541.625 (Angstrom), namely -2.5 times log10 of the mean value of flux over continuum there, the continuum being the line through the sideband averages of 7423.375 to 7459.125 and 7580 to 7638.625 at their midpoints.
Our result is -0.03 mag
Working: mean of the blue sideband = 7.78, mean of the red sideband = 7.58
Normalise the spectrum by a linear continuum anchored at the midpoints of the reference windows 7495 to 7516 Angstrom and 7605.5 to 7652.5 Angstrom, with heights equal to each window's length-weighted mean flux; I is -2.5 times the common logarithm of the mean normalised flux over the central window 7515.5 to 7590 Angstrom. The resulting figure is -0.01 mag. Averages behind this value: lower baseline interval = 7.6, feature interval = 7.65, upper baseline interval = 7.62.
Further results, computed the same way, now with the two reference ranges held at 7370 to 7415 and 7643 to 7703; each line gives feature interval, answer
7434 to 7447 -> -0.008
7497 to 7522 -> 0.016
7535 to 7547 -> -0.047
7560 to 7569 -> -0.015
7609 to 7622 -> 0.004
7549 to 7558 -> -0.021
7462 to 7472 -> -0.031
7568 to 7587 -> 0.009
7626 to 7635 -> -0.017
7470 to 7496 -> 0.017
